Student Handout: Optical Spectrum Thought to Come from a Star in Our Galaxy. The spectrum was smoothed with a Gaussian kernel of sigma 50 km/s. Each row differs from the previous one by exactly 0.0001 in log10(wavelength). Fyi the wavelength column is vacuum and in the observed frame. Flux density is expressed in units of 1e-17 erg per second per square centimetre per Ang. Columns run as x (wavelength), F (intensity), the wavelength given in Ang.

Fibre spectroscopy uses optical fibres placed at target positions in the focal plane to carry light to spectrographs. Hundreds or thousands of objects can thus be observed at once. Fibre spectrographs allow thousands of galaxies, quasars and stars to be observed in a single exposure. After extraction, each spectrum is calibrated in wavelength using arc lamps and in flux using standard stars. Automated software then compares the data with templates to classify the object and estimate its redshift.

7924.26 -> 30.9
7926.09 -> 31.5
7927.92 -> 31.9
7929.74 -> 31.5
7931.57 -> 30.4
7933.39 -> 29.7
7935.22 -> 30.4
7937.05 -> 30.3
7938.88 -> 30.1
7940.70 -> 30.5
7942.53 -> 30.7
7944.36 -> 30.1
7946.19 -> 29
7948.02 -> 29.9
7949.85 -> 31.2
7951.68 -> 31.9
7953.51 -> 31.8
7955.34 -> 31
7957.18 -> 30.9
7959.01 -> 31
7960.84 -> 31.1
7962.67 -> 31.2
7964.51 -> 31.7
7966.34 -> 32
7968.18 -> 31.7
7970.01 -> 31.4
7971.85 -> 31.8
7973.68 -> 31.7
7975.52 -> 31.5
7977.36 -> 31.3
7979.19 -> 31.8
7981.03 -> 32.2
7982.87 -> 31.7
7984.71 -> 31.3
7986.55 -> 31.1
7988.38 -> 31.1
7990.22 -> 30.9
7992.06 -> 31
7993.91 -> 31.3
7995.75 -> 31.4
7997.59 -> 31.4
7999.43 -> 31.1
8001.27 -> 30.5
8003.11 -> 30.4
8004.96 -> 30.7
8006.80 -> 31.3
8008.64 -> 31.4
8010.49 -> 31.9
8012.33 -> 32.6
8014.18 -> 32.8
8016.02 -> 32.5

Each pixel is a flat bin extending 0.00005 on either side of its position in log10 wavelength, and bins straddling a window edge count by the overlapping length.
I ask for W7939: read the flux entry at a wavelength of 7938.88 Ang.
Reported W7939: 30.1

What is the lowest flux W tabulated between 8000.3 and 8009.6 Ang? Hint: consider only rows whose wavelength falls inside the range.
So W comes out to 30.4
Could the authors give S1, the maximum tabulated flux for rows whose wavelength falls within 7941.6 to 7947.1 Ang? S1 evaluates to 30.7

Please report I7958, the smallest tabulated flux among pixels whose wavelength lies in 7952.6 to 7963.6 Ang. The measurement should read 30.9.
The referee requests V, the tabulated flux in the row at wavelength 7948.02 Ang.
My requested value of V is 29.9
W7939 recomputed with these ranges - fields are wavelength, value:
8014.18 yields 32.8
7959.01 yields 31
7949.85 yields 31.2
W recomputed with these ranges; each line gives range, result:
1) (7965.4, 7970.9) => 31.4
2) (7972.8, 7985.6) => 31.3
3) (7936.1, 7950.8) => 29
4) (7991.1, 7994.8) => 31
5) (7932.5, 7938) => 29.7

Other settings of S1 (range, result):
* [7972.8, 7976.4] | 31.7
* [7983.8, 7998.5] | 31.4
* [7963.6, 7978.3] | 32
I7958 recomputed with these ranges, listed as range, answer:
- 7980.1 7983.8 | 31.7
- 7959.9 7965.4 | 31.1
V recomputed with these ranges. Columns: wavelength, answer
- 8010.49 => 31.9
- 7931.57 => 30.4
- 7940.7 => 30.5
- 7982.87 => 31.7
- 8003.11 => 30.4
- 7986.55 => 31.1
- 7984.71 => 31.3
